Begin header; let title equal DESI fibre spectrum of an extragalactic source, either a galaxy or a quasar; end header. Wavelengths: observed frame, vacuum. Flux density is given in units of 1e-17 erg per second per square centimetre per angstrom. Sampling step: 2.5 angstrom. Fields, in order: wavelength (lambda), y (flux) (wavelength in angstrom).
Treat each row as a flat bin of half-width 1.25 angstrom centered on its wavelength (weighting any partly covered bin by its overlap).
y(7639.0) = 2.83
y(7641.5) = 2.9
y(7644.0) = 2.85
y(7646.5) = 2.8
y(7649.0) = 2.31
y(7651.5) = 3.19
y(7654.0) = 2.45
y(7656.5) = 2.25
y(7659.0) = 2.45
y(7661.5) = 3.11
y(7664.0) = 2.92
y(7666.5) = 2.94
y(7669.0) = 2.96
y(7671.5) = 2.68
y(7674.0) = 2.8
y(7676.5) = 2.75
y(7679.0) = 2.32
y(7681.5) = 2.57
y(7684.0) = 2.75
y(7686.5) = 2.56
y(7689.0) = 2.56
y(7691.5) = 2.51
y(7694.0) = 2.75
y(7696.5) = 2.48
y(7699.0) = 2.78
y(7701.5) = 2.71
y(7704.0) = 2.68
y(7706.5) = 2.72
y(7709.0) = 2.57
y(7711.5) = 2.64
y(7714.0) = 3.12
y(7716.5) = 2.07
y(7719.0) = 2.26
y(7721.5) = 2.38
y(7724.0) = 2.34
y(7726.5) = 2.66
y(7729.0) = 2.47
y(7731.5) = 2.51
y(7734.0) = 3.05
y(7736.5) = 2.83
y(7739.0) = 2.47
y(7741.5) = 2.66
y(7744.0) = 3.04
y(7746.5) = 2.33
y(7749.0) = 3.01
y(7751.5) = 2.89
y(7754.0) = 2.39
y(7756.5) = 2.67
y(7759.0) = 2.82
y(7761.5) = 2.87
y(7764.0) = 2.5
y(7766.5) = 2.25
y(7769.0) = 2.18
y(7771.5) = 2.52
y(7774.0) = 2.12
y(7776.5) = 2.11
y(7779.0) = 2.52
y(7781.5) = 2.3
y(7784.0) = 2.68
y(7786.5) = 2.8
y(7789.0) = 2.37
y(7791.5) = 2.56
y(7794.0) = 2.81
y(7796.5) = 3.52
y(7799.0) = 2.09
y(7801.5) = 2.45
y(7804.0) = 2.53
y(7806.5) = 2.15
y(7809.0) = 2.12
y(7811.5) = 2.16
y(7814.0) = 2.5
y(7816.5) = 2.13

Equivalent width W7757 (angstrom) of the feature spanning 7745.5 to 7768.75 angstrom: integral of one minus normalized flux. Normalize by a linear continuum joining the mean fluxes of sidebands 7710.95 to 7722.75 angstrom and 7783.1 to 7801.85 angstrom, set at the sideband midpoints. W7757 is -0.3 angstrom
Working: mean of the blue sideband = 2.49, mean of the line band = 2.62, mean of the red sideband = 2.67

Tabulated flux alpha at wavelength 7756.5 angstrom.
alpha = 2.67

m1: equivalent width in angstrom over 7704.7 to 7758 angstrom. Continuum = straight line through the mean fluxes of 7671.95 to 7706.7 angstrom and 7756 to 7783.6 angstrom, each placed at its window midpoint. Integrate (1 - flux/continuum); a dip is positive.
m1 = -1.9 angstrom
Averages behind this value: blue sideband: 2.64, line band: 2.62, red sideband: 2.44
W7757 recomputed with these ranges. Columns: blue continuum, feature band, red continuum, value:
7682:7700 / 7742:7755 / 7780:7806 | -0.6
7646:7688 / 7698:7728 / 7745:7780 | 0.4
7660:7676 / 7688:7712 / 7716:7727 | -0.8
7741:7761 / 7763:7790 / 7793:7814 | 2.2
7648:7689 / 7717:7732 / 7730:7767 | 1.5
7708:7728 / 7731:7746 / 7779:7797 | -1.2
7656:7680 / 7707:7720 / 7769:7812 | 0.4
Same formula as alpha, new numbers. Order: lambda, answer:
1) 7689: 2.56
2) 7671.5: 2.68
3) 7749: 3.01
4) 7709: 2.57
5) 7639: 2.83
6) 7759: 2.82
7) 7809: 2.12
